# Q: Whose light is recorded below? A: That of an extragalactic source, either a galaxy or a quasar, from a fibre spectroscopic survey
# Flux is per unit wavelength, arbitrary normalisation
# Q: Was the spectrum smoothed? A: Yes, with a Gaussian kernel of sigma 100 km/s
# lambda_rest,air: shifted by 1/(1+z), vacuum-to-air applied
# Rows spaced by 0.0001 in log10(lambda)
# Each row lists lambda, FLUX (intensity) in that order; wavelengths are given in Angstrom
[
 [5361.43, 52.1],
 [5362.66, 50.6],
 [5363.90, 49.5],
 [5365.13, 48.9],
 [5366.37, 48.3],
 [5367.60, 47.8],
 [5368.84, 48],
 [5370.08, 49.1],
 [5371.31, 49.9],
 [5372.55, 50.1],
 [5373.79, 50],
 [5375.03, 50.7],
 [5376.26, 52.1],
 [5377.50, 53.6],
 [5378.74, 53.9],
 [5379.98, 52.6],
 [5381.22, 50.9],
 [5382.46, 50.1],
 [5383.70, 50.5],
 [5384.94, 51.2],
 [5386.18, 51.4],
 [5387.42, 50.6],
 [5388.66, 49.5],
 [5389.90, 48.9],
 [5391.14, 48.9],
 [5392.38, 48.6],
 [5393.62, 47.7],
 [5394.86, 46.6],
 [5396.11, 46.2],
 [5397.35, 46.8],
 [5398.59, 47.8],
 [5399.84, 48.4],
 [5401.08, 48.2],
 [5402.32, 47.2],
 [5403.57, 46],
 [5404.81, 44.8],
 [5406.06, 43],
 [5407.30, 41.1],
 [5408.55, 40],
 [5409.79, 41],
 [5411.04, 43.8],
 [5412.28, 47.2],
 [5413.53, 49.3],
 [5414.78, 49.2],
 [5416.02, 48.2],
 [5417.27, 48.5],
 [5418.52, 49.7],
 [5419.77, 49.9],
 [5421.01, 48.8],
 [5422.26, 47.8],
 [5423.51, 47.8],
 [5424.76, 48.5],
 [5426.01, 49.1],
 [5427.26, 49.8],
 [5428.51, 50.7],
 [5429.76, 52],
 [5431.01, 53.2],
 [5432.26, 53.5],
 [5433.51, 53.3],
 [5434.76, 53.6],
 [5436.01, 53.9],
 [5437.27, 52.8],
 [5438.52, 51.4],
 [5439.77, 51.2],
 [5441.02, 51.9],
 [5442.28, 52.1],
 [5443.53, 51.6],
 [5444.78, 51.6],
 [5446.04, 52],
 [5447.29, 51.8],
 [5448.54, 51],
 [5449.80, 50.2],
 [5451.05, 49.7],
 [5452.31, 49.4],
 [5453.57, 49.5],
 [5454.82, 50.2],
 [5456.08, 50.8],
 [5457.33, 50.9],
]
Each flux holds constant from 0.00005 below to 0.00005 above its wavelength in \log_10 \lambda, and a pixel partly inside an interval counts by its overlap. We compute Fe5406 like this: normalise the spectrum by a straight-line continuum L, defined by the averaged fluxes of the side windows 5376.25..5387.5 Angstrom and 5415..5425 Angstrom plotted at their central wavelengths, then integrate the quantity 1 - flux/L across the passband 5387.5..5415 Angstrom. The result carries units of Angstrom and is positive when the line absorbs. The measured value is 2.1 Angstrom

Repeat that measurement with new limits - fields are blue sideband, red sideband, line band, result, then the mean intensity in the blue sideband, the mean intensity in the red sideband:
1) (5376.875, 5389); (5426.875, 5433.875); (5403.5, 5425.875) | 2.36 Angstrom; 51.4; 52.1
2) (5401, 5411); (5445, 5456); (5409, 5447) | -2.44 Angstrom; 43.7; 50.5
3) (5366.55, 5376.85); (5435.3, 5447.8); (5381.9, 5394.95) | 0.17 Angstrom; 49.7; 52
